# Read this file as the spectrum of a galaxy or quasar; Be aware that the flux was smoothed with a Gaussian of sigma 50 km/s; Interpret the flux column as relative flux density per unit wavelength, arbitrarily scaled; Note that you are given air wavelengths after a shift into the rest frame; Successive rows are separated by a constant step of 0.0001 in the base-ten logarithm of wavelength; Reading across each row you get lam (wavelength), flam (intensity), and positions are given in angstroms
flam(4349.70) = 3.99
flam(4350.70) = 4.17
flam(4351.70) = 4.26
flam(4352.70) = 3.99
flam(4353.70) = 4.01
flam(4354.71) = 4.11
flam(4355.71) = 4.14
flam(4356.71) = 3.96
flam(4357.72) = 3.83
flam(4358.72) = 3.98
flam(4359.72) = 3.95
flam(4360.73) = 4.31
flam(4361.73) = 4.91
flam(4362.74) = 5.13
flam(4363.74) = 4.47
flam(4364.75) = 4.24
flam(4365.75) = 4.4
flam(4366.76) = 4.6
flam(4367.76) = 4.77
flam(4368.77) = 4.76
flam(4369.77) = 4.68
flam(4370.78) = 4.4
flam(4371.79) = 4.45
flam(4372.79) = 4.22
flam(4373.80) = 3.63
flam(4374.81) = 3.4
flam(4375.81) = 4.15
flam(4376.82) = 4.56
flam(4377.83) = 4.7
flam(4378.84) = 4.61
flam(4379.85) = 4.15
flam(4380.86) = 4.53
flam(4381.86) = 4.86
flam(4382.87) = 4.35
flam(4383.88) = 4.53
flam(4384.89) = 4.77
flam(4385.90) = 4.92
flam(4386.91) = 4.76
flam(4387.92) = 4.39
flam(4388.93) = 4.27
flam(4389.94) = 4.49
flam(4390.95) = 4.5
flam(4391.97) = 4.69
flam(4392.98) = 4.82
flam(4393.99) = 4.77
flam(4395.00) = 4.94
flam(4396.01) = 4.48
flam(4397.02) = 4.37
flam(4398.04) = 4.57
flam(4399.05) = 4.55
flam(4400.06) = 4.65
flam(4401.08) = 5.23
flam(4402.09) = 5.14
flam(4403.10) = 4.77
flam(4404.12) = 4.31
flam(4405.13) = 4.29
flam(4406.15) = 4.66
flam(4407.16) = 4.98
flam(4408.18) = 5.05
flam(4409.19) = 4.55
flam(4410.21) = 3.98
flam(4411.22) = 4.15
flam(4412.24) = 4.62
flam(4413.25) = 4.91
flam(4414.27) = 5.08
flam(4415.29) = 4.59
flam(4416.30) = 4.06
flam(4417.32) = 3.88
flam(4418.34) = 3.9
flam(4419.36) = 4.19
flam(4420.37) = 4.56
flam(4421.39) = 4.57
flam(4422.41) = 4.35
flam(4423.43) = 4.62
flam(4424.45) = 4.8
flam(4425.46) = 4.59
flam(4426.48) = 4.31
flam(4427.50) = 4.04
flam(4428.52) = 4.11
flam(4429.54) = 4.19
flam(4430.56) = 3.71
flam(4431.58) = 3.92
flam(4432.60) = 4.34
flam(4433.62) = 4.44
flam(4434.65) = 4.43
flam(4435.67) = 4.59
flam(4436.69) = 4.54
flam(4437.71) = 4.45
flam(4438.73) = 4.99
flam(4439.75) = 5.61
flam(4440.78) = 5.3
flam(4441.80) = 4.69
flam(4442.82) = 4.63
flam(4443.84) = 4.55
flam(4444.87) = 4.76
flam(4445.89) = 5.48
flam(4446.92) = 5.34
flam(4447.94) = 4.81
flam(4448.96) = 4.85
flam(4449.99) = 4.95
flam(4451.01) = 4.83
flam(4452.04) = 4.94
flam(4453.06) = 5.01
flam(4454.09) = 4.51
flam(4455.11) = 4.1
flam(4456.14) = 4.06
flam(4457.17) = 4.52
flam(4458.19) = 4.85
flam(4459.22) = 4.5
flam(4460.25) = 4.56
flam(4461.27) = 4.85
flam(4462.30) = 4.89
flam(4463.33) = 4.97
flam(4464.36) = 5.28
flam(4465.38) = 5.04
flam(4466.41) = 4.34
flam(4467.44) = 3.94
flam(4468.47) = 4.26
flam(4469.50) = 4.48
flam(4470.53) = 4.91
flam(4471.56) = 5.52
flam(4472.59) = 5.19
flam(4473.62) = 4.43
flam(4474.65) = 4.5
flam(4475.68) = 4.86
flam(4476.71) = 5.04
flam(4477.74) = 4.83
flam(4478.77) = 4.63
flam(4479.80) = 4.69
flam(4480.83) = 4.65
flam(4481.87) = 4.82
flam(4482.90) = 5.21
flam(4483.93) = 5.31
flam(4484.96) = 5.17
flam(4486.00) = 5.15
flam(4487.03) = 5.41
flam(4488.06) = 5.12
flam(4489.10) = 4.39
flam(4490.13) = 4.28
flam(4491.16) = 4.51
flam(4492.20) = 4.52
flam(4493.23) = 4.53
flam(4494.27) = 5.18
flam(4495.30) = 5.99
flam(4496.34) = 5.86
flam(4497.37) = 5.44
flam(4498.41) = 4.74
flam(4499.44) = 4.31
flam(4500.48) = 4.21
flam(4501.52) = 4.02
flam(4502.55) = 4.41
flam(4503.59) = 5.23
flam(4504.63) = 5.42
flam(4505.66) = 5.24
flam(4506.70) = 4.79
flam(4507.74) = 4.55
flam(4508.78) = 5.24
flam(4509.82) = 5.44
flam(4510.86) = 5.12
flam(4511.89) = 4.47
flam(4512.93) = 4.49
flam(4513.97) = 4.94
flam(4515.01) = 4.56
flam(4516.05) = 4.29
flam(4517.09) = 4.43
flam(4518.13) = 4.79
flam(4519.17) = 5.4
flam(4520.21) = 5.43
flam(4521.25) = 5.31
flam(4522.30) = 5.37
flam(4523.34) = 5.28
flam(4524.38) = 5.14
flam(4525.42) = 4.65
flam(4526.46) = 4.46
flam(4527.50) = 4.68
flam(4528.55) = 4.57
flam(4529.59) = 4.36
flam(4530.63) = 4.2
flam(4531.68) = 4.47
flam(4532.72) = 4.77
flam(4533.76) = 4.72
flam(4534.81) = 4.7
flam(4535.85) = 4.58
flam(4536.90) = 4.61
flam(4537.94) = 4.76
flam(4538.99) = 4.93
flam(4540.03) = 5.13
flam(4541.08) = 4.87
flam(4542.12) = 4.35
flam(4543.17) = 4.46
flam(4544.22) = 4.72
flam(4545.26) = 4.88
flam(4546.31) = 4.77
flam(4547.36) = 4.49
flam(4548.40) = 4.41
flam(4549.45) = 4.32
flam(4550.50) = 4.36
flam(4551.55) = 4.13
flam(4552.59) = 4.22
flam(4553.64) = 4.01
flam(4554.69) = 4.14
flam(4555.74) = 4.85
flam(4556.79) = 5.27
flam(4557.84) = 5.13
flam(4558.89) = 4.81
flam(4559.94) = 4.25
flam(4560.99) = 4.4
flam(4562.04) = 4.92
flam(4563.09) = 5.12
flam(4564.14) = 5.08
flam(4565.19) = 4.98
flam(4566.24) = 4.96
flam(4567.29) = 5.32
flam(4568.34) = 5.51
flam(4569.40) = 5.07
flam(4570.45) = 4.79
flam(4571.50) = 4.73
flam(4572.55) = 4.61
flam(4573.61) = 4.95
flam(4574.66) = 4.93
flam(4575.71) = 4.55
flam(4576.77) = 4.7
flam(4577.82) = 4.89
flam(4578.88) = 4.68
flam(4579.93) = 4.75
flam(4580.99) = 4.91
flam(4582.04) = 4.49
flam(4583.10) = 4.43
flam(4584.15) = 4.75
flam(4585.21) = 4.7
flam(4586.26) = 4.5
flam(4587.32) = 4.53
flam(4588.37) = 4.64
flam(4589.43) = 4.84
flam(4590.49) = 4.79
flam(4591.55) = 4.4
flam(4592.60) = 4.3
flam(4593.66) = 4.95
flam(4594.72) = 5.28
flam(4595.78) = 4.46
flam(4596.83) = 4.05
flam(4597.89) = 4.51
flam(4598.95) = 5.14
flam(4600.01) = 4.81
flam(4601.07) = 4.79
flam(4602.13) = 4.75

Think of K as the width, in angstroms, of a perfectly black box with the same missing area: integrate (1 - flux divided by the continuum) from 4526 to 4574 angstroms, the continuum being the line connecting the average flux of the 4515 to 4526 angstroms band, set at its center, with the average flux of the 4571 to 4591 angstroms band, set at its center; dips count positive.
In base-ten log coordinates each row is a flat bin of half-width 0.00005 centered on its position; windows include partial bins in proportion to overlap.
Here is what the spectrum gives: 1.51 angstroms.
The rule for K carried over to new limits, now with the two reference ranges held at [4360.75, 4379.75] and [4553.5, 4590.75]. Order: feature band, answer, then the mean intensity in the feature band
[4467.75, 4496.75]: -1.7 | 4.9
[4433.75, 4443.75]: -0.5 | 4.78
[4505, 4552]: -0.4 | 4.75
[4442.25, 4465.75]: -1.1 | 4.79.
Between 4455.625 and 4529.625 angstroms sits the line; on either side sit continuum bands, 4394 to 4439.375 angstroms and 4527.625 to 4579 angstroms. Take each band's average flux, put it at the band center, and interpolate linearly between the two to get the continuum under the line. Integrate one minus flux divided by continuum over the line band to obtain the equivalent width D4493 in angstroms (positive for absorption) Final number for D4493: -3.6 angstroms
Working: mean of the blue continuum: 4.49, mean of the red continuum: 4.7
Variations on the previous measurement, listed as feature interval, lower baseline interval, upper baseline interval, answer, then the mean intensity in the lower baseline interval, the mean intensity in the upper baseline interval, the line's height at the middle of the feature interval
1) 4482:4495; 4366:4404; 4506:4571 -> -0.6 angstroms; 4.55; 4.76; 4.69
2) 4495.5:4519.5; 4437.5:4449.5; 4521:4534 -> -0.2 angstroms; 4.97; 4.76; 4.81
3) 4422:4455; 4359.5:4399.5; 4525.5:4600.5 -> -0.6 angstroms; 4.5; 4.69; 4.56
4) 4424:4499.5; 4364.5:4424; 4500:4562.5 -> -2.3 angstroms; 4.52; 4.71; 4.61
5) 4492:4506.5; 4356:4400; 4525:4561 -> -1.2 angstroms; 4.46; 4.59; 4.55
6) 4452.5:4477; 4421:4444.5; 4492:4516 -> 0.0 angstroms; 4.51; 4.89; 4.68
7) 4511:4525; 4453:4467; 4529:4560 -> -0.9 angstroms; 4.66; 4.59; 4.62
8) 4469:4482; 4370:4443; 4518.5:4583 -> -0.5 angstroms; 4.51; 4.76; 4.63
